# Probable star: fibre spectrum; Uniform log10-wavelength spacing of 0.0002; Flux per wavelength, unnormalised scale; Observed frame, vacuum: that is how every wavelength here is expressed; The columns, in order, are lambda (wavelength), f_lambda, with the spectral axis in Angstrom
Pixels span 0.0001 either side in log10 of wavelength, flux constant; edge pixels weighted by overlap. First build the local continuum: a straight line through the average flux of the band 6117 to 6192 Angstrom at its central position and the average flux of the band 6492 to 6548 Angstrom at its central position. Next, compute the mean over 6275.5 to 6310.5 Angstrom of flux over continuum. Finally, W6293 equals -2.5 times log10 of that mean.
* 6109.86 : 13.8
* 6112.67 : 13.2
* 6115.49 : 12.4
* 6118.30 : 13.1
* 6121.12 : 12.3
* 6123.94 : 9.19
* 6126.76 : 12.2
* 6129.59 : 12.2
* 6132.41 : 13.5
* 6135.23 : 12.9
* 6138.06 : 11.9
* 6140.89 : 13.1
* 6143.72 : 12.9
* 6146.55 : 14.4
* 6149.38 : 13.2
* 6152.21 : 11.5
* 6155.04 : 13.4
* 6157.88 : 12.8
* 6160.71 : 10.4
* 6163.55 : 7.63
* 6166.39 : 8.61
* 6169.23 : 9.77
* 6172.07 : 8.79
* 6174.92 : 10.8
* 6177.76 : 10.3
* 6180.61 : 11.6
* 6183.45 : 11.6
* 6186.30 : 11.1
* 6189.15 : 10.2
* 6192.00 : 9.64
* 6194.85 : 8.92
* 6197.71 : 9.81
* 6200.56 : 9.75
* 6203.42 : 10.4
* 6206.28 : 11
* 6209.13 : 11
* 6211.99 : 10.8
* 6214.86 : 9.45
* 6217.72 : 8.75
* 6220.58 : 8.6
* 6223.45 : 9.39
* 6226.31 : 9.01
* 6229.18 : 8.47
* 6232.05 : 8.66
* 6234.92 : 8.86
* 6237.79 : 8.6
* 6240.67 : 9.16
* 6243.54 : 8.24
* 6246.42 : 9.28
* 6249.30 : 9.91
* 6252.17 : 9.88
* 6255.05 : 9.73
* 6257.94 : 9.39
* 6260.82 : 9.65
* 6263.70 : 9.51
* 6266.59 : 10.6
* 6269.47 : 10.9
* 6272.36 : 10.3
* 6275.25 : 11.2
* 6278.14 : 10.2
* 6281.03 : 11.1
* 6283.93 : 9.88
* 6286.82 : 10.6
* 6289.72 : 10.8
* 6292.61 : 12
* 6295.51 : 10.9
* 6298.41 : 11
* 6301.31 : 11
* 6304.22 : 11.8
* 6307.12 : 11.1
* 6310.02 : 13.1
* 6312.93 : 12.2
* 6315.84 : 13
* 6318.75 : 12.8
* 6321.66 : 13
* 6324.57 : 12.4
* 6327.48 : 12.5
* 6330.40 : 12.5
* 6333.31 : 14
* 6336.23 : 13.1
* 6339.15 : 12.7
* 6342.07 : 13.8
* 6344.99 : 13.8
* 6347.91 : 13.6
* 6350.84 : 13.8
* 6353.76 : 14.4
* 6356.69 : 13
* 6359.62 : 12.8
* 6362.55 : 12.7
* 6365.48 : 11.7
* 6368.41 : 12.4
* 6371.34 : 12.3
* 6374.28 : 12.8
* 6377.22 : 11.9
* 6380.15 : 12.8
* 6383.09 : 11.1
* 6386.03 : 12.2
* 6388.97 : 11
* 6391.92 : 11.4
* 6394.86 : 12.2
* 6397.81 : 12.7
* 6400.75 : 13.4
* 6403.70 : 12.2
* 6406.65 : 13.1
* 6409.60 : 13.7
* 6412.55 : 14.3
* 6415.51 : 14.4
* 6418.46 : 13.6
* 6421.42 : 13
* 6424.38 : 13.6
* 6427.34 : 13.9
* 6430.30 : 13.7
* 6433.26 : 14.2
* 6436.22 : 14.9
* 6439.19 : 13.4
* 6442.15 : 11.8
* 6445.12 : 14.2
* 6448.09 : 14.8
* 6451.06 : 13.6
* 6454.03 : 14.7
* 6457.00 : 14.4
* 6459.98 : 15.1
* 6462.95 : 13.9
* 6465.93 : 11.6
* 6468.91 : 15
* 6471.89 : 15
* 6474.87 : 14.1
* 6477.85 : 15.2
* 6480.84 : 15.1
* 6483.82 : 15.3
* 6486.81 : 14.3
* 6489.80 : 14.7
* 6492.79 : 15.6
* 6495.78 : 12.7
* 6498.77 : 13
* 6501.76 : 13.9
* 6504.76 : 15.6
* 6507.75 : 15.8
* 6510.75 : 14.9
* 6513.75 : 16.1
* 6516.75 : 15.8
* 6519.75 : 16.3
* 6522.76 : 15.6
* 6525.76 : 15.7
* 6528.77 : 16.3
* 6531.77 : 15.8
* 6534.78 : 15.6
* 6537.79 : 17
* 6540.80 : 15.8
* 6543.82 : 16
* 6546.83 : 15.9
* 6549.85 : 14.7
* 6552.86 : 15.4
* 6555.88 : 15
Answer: 0.17 mag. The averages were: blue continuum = 11.5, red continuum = 15.4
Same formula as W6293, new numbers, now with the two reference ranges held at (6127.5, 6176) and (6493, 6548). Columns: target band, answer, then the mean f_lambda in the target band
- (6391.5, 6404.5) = 0.139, 12.5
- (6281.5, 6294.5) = 0.201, 10.8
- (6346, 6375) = 0.067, 13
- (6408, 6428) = 0.047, 13.8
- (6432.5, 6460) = 0.047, 14.1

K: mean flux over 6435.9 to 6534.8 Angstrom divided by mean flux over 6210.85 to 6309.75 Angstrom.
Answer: 1.47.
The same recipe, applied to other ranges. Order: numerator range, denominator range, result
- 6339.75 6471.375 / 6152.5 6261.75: 1.35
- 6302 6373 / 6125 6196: 1.13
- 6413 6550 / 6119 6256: 1.40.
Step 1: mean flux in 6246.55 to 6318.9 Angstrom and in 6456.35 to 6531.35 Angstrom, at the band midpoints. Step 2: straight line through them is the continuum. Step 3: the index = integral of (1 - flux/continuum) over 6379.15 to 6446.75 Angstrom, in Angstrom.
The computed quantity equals 1.2 Angstrom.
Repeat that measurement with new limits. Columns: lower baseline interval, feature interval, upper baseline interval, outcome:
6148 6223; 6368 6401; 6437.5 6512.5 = 2.4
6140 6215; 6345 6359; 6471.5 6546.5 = -0.5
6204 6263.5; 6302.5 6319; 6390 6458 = -1.8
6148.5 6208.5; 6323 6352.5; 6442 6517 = -1.4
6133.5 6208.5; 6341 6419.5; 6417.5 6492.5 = 2.8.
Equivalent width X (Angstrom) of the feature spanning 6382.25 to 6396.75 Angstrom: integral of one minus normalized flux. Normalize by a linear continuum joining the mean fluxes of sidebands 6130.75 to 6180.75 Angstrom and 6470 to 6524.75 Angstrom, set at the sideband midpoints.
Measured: 2.3 Angstrom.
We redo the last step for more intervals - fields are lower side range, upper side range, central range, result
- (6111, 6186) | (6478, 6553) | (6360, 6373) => 1.4 Angstrom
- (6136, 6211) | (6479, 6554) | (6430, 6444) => 0.7 Angstrom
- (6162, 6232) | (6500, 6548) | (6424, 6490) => 1.5 Angstrom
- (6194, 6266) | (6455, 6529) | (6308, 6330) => -2.7 Angstrom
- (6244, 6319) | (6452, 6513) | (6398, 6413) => -0.2 Angstrom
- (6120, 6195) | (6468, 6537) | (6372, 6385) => 1.5 Angstrom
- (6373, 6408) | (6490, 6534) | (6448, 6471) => -0.3 Angstrom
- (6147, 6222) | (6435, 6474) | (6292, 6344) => -0.8 Angstrom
